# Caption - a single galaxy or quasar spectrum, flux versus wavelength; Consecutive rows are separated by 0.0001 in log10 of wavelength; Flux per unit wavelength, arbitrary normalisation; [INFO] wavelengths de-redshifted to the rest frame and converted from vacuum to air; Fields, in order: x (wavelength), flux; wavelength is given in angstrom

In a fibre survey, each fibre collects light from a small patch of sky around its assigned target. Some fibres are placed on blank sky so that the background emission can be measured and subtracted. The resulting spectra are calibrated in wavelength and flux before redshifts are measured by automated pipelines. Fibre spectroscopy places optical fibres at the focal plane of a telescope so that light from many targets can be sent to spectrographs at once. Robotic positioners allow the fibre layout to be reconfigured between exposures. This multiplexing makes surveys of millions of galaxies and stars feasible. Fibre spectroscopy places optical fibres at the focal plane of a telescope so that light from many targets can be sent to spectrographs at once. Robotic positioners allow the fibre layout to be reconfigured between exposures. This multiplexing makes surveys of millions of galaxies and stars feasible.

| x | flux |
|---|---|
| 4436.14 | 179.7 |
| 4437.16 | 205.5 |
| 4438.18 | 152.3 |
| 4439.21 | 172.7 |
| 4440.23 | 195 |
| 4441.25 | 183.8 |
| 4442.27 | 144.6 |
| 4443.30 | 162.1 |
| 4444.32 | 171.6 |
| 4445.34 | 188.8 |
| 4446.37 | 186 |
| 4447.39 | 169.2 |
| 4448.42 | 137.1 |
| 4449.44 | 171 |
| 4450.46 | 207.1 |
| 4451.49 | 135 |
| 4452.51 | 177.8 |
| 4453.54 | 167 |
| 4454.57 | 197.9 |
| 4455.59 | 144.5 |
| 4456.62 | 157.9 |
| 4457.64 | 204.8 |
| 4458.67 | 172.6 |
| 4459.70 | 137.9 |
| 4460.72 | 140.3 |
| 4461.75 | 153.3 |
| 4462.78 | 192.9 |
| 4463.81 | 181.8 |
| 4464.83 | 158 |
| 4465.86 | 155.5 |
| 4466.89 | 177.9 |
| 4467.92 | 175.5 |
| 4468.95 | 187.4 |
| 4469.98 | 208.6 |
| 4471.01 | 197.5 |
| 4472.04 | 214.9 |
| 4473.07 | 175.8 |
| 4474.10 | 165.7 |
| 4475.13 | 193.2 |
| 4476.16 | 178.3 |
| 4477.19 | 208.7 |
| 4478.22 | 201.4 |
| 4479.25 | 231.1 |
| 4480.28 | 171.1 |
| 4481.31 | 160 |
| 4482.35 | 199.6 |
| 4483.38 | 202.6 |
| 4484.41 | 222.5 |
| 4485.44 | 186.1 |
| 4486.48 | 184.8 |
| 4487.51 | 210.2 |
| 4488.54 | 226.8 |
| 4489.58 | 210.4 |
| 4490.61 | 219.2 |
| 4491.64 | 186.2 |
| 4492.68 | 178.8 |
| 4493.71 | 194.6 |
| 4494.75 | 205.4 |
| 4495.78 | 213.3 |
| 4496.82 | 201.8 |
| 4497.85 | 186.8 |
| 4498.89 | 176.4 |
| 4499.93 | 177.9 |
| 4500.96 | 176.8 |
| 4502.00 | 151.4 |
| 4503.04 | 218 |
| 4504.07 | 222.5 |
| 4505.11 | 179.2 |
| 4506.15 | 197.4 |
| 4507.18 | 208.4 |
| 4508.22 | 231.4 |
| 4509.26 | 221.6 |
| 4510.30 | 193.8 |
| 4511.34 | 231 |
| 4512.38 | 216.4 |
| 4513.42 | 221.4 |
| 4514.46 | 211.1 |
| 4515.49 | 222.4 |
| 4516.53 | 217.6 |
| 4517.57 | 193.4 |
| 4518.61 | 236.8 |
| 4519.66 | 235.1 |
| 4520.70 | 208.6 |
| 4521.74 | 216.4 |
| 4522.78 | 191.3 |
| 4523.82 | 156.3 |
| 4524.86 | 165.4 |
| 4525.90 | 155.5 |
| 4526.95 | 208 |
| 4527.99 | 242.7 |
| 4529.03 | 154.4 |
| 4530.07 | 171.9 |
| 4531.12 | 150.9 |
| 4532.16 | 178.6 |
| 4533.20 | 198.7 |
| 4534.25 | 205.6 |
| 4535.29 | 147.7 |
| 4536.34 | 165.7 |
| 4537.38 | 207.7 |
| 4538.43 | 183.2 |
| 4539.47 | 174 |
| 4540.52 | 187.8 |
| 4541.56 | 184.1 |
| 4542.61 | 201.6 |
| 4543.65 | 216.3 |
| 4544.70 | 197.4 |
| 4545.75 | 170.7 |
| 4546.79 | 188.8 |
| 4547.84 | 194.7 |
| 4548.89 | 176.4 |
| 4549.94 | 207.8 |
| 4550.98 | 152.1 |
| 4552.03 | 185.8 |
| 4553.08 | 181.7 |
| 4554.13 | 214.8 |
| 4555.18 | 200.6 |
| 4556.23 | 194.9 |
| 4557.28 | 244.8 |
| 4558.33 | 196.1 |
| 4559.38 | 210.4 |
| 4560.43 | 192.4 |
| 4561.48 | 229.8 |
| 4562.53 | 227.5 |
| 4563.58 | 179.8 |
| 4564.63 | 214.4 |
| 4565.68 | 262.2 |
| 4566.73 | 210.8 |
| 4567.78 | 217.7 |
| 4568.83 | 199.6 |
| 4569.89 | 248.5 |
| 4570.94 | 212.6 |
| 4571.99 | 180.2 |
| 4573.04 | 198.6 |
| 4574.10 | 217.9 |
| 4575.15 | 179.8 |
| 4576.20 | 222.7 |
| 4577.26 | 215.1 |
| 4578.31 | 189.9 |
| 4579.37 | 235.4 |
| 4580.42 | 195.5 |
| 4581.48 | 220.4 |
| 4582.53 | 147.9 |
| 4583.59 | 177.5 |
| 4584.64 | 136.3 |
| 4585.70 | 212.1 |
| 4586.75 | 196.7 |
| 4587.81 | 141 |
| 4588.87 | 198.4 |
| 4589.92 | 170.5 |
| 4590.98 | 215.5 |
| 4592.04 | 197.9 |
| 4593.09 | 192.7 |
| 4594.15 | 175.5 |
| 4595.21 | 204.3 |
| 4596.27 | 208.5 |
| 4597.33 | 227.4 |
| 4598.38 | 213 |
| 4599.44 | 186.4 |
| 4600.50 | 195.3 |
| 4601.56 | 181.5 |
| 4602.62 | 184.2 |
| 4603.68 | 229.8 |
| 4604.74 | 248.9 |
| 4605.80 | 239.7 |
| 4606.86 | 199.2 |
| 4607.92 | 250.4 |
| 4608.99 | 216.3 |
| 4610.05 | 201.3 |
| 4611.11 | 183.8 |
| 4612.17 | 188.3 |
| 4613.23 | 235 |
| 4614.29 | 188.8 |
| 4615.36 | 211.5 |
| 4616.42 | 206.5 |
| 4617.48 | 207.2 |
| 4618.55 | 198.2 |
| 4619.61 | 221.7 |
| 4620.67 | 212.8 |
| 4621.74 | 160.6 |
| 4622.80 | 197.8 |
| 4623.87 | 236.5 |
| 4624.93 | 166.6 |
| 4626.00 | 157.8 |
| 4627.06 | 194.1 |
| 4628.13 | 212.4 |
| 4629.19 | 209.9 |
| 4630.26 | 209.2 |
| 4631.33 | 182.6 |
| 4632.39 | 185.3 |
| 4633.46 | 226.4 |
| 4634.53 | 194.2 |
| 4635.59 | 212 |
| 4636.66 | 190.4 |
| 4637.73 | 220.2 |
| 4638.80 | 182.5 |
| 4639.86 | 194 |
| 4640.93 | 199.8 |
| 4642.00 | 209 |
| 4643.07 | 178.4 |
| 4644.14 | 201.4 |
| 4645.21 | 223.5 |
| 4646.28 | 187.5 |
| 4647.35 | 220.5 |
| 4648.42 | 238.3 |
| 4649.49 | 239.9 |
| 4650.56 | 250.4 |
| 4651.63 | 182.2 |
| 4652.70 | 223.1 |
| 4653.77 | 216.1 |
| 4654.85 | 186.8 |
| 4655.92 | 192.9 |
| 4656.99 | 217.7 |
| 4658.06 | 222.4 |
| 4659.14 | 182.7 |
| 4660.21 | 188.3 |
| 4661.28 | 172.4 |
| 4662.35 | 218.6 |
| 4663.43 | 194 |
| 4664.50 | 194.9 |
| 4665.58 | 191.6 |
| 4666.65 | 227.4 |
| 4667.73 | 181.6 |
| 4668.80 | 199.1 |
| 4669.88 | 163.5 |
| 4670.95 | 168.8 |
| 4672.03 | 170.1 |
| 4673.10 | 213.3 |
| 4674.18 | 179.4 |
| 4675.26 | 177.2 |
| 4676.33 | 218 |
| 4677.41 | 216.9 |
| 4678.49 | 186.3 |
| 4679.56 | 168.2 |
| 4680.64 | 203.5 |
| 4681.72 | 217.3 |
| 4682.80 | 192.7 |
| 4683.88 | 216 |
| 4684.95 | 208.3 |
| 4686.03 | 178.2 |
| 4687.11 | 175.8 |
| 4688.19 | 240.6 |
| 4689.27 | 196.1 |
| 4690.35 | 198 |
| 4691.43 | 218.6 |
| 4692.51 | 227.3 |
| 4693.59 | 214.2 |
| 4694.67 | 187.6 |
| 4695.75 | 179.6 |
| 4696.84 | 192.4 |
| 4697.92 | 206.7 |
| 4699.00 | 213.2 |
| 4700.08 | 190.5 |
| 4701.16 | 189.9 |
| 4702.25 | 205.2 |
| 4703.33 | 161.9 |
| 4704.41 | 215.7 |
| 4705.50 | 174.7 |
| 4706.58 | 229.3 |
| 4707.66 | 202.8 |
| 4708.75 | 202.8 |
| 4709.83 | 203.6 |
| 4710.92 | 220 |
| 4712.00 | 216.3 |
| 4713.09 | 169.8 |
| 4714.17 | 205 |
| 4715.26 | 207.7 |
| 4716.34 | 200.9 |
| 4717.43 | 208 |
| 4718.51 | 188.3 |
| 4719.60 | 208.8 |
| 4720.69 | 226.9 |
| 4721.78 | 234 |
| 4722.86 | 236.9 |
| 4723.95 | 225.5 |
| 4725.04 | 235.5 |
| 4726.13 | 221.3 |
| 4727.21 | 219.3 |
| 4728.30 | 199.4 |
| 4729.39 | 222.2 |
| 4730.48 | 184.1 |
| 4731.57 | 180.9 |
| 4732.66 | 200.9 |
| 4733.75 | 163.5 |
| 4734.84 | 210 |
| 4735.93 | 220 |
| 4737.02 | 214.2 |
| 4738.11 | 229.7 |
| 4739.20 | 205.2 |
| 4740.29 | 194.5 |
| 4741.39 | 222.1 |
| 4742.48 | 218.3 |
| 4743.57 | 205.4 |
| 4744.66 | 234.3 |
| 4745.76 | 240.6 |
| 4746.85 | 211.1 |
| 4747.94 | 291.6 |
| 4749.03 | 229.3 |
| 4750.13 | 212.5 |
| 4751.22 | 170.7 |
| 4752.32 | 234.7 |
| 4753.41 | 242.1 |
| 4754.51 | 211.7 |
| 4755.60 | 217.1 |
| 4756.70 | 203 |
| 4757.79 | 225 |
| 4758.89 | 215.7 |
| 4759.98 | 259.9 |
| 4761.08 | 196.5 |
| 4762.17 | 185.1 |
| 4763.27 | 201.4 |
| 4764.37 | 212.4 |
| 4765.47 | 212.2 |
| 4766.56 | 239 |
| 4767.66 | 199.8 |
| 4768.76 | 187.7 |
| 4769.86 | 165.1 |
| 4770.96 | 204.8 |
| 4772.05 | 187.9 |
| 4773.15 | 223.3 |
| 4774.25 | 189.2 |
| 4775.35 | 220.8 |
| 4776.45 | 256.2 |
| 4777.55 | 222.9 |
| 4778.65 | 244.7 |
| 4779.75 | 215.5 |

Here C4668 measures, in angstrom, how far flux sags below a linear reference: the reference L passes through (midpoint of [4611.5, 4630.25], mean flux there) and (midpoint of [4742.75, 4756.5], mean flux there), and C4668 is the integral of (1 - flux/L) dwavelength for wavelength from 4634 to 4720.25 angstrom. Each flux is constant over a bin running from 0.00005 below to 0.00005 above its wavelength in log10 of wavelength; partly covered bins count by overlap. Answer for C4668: 4.1 angstrom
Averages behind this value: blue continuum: 200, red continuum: 224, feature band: 201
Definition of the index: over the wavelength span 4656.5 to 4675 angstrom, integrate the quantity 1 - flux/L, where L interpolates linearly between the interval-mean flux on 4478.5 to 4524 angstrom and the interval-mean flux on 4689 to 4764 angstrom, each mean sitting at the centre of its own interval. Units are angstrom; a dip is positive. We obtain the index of 1.3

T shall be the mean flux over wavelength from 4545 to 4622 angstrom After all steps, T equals 202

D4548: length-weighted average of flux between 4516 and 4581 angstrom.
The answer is 198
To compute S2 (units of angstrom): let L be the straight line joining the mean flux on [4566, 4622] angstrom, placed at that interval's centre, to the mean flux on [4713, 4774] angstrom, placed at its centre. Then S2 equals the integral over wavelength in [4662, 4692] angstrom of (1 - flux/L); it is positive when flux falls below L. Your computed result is 1.6 angstrom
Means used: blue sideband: 202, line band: 197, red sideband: 212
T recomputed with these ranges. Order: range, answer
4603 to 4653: 207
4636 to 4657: 207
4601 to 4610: 218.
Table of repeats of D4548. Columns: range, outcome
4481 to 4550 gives 196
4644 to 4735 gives 203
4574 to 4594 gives 192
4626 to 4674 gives 201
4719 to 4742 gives 212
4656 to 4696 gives 198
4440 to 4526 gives 190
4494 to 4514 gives 202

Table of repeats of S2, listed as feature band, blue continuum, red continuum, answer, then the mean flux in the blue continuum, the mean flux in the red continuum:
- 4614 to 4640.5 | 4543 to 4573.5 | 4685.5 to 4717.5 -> 0.4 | 204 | 201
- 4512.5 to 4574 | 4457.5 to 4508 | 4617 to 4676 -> -1.7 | 190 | 200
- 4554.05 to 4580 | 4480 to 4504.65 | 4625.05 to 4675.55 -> -1.9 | 195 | 199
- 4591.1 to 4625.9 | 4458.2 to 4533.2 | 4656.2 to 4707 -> -1.6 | 193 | 197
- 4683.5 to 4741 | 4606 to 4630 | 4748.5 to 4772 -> 0.7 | 203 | 210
